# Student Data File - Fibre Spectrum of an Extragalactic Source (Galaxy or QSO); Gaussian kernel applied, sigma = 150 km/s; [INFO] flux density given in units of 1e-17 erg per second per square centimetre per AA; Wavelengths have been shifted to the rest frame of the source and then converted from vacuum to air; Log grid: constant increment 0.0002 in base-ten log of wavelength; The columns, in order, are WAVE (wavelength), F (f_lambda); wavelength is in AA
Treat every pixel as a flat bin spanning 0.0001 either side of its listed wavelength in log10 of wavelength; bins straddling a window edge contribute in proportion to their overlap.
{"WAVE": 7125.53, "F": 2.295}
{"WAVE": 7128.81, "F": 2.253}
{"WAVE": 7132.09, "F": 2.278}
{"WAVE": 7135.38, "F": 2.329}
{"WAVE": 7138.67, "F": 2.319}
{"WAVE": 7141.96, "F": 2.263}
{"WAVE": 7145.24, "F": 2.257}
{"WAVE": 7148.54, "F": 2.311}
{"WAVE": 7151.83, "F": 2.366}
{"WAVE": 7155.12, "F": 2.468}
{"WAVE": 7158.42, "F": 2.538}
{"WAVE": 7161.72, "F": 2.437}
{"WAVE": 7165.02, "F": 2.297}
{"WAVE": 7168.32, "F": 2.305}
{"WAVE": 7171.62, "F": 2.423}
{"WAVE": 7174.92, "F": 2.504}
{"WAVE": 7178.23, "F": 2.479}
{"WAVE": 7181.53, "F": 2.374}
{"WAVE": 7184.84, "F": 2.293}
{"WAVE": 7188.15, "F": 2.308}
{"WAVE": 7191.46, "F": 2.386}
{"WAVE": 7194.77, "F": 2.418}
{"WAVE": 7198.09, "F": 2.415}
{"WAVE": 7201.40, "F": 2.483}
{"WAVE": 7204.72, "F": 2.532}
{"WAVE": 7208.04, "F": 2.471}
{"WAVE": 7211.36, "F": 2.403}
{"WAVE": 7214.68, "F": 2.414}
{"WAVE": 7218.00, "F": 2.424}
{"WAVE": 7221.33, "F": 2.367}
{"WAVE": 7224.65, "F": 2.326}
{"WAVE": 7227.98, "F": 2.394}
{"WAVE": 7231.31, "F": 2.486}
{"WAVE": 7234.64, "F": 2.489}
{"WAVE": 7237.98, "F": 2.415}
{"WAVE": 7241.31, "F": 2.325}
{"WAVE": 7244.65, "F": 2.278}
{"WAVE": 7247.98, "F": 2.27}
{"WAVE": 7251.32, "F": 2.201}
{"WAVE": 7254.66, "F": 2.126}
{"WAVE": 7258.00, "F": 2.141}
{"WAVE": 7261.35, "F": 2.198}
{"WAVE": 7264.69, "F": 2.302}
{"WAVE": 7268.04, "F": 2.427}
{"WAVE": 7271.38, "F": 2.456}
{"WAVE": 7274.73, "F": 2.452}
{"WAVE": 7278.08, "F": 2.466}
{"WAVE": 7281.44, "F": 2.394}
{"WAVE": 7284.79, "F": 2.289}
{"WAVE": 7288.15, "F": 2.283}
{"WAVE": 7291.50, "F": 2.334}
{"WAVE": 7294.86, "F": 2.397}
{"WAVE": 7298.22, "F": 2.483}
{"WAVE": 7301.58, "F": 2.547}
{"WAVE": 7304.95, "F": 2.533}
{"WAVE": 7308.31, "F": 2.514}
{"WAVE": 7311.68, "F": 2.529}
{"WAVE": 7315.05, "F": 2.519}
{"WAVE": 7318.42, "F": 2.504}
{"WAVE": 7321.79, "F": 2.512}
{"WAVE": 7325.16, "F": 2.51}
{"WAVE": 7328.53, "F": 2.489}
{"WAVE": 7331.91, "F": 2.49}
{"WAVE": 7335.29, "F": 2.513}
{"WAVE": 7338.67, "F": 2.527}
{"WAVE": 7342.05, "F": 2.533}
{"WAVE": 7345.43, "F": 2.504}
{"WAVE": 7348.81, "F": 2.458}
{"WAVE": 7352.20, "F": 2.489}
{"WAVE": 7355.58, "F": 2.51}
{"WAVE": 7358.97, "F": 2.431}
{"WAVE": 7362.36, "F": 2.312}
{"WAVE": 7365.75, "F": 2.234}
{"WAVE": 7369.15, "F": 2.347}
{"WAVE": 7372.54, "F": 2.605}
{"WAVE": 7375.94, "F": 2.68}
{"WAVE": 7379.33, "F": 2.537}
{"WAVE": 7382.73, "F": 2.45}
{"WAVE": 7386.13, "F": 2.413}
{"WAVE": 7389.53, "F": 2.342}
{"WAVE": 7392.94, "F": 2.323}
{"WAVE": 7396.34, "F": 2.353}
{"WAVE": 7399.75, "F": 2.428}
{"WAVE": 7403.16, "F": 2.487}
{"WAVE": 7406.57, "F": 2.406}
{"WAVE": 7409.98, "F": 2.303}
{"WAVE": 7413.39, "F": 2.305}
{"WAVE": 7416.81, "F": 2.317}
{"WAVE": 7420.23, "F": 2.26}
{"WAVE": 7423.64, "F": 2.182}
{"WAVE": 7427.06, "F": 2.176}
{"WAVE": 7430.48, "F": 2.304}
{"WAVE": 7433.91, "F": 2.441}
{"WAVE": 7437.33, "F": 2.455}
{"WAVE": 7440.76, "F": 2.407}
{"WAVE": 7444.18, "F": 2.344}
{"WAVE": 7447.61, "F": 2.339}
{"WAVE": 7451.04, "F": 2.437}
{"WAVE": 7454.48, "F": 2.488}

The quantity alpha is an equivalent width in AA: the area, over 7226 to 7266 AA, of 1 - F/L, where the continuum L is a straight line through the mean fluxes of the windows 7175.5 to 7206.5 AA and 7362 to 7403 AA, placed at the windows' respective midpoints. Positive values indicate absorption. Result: 1.89 AA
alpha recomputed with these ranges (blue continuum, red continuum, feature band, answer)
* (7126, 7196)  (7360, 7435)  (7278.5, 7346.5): -2.9 AA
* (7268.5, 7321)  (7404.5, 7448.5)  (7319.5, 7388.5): -2.4 AA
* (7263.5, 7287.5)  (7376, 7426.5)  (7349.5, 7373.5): -0.4 AA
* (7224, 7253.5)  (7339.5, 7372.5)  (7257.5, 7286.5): 0.2 AA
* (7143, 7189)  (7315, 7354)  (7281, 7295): 0.8 AA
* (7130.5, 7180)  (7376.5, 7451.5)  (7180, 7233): -0.8 AA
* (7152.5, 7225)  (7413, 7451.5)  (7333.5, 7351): -1.1 AA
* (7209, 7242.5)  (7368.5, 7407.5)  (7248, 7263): 1.5 AA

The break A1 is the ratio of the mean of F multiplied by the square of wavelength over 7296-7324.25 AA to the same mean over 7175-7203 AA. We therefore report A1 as 1.08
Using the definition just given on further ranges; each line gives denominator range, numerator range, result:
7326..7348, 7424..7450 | 0.96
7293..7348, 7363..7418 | 0.98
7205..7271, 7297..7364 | 1.09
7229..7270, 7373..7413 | 1.10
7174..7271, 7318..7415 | 1.08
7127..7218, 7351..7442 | 1.07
